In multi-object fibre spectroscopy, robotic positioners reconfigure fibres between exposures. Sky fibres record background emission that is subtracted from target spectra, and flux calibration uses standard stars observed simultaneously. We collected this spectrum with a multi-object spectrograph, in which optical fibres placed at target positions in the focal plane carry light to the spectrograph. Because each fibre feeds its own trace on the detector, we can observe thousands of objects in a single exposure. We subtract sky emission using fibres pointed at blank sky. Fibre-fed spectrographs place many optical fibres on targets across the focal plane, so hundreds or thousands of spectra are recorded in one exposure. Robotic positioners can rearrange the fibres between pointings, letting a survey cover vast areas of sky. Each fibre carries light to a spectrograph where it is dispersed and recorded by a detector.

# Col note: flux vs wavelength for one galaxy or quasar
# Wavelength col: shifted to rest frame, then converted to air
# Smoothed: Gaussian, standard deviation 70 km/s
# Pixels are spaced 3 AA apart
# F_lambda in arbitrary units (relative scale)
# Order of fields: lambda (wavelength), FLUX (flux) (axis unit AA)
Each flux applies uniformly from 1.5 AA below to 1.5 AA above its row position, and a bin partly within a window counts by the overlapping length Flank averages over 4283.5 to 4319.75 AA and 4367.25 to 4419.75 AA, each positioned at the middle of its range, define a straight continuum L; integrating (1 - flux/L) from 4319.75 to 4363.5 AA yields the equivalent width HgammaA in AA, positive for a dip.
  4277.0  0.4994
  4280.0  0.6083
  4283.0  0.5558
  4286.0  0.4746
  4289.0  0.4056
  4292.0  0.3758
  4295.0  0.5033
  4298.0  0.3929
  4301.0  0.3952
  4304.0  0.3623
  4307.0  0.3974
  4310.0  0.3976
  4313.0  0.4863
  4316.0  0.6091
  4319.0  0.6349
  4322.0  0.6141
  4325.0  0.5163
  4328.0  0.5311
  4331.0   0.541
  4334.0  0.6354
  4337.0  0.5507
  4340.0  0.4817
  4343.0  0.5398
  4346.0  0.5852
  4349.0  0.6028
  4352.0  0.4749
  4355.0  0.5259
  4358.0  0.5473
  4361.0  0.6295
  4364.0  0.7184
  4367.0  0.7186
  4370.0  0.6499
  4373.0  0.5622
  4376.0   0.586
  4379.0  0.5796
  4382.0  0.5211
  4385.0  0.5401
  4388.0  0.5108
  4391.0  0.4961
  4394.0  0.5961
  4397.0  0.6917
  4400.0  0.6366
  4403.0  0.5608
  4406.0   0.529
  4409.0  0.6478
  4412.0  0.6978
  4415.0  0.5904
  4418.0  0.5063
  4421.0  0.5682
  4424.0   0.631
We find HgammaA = -4.4 AA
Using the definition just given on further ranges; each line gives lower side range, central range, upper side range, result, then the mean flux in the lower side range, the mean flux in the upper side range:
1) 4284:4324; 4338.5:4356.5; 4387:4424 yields -0.5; 0.467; 0.589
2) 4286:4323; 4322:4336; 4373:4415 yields -1.9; 0.463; 0.584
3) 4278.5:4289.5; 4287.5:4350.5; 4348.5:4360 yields 3.1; 0.521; 0.536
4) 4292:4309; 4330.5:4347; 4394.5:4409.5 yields -2.5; 0.407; 0.61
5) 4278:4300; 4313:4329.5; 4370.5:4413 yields -2.1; 0.473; 0.583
